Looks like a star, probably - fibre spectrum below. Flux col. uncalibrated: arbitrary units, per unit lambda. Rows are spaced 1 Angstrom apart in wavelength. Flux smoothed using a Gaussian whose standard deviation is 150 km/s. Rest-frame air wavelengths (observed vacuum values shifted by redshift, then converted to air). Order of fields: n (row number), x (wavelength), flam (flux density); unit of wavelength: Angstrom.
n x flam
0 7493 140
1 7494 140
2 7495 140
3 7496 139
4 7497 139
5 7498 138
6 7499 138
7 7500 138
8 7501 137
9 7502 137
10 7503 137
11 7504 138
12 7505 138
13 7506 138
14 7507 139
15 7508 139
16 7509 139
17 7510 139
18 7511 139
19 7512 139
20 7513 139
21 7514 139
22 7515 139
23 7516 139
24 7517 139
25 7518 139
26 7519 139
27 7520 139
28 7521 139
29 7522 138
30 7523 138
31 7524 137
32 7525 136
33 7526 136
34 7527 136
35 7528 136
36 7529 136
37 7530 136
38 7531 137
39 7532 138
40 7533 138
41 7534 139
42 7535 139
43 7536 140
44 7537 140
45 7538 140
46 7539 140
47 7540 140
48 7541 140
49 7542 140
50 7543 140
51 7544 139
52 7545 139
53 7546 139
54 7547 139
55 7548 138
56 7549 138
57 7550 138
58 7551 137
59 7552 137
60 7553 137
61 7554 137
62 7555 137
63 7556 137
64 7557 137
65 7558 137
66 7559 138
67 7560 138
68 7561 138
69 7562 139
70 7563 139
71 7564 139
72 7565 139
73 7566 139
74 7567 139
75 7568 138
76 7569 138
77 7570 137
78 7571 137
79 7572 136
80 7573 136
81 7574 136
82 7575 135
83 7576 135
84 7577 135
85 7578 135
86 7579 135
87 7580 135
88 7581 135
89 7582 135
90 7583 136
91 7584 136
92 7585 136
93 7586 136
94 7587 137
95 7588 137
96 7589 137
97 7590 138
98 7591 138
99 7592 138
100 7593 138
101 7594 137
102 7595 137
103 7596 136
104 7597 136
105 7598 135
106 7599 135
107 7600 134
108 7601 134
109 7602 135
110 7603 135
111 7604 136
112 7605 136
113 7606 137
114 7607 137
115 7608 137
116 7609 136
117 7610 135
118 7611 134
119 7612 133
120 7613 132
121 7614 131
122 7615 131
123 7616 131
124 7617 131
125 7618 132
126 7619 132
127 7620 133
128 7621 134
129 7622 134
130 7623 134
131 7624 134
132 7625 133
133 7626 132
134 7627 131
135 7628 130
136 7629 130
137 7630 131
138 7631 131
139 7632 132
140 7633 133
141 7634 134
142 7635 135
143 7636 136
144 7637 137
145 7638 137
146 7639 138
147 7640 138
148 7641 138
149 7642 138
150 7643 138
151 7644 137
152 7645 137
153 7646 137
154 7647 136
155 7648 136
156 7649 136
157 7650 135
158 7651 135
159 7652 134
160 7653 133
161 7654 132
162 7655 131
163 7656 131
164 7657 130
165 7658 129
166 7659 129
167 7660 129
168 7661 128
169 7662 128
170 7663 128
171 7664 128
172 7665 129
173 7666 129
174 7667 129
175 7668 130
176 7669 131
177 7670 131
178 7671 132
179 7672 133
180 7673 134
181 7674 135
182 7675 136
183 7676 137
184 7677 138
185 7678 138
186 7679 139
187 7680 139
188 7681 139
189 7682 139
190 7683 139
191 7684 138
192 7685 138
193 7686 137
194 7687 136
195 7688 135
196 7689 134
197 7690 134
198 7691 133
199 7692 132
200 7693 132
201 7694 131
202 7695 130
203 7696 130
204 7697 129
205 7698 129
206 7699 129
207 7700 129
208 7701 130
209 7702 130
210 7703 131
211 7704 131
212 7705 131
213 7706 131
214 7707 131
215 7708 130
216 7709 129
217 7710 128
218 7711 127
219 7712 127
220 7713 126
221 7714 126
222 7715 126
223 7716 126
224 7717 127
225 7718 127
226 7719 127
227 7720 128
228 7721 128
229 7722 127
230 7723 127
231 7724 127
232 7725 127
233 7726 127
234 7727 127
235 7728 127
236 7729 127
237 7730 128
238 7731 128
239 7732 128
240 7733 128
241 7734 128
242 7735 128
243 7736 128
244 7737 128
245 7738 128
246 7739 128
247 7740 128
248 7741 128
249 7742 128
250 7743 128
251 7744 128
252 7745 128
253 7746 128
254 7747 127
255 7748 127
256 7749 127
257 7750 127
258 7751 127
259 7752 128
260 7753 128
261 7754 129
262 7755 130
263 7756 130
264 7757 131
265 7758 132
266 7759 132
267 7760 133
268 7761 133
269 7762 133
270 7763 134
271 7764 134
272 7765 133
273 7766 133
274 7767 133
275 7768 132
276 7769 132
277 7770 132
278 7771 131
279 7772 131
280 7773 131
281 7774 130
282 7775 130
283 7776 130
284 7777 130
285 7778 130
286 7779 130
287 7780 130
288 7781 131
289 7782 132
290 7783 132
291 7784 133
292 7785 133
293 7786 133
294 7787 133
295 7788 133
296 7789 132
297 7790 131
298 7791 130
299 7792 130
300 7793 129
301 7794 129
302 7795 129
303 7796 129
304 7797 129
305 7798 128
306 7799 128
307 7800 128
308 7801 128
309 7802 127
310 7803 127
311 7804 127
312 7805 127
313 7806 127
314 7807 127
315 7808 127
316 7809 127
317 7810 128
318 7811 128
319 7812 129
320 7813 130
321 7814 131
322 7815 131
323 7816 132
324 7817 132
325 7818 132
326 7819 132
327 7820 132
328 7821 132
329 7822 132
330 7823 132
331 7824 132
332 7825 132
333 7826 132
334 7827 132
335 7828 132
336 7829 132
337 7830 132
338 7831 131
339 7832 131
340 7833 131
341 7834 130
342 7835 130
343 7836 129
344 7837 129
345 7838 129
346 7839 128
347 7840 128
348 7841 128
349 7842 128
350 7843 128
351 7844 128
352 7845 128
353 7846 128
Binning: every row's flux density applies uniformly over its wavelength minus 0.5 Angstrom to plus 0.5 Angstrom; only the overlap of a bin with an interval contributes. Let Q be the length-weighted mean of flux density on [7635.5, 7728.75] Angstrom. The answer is 132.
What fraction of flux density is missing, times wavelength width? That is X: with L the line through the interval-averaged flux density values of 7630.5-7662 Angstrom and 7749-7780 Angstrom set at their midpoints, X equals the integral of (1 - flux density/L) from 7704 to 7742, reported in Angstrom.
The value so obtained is 1.2 Angstrom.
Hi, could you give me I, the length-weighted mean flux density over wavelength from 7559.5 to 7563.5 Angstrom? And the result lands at 138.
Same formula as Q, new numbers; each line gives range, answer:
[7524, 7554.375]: 138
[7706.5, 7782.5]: 129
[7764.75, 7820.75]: 130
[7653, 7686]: 133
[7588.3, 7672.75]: 134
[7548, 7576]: 137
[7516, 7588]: 138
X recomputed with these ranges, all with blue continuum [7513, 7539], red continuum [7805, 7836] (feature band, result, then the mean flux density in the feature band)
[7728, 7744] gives 0.6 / 128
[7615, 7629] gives 0.4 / 132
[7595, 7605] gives 0.1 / 135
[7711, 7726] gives 0.7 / 127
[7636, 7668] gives 0.4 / 133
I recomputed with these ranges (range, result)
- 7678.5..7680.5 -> 139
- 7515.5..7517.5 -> 139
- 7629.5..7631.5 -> 131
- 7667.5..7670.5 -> 131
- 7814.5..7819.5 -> 132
